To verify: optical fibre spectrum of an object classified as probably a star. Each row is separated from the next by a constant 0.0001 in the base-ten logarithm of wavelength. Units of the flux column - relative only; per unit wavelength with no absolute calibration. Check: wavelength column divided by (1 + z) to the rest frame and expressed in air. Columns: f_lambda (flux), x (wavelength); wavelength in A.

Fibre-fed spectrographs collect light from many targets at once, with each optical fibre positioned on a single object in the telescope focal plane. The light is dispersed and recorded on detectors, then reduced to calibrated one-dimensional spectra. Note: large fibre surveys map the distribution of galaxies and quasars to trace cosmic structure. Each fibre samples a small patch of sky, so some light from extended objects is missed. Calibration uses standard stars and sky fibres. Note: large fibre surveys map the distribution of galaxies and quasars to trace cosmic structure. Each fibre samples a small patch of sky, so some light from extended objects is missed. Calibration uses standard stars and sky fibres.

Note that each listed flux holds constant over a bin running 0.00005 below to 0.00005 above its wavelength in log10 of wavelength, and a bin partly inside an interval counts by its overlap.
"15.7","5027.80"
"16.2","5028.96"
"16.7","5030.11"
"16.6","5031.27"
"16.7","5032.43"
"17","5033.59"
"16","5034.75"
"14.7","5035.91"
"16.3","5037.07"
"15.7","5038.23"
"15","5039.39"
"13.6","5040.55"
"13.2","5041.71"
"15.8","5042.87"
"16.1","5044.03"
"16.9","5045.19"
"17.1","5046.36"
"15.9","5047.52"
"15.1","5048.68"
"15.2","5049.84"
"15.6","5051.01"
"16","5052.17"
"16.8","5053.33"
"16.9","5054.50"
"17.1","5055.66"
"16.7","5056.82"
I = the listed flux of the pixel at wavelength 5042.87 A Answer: 15.8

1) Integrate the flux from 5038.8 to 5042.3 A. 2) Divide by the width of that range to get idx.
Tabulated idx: 14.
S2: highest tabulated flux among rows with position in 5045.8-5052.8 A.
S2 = 17.1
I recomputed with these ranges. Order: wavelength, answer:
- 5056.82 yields 16.7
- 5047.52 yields 15.9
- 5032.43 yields 16.7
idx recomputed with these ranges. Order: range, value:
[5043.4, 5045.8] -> 16.5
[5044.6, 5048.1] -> 16.6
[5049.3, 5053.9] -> 15.9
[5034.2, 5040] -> 15.5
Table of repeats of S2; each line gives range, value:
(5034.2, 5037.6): 16.3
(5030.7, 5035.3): 17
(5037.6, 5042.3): 15.7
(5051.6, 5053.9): 16.8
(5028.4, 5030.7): 16.7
